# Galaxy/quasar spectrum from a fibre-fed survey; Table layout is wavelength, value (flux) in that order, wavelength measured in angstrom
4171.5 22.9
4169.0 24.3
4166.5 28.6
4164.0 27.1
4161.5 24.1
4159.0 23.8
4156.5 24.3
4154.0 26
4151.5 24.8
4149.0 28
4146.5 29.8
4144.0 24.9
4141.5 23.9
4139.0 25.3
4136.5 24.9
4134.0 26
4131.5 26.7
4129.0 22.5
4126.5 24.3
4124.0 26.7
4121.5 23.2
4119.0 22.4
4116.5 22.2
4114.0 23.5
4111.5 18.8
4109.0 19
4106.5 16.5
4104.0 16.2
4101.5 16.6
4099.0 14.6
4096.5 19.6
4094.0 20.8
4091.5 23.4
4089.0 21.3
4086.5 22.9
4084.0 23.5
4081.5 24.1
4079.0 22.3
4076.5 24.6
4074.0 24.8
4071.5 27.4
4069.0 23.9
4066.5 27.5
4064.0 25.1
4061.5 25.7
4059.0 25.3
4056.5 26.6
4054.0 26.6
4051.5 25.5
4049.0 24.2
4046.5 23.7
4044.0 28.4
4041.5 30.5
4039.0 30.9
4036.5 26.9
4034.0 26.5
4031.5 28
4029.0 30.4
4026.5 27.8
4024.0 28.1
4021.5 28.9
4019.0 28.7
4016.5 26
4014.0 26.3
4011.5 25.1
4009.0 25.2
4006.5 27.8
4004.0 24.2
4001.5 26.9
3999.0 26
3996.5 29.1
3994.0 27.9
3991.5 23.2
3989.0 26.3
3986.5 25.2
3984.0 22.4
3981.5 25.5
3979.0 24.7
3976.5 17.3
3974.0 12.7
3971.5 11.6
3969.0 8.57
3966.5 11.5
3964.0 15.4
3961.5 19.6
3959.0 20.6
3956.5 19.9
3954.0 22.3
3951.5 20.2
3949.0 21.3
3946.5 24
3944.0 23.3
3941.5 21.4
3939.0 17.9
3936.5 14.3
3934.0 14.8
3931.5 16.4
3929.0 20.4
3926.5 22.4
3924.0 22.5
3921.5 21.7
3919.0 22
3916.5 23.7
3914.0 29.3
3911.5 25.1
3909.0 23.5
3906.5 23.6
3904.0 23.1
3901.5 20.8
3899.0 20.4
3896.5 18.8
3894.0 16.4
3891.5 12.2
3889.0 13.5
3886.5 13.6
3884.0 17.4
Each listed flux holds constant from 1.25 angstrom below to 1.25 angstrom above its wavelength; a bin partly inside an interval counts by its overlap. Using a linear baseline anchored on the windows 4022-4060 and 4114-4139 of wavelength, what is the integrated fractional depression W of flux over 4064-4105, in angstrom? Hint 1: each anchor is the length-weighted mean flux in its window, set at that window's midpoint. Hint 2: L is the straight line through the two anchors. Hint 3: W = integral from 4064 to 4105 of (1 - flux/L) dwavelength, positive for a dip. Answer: 5.8 angstrom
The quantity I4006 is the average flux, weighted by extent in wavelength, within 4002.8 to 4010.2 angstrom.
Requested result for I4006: 25.7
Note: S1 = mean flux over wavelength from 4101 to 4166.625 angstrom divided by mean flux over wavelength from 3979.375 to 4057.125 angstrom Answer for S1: 0.9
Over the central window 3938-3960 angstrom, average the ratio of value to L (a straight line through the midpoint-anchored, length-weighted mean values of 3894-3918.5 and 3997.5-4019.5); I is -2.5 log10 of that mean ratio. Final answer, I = 0.141 mag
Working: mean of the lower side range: 22.8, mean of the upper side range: 26.2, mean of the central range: 21.3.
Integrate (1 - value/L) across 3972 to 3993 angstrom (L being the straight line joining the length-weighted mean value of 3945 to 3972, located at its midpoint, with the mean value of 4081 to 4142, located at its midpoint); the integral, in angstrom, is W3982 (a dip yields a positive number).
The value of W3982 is -3.68 angstrom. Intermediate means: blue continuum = 17.9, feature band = 21.9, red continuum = 21.9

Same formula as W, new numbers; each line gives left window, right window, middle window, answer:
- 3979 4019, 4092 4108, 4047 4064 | -3.4 angstrom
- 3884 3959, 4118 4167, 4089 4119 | 6.2 angstrom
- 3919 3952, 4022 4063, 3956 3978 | 6.9 angstrom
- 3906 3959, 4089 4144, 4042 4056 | -2.8 angstrom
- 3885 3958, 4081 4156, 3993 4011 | -4.5 angstrom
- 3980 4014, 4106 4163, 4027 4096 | -1.5 angstrom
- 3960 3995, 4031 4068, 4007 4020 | -1.8 angstrom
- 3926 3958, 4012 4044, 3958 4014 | 5.9 angstrom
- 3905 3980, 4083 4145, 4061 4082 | -3.6 angstrom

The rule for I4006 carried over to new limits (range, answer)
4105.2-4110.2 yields 17.7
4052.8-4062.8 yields 26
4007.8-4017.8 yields 25.7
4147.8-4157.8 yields 25.8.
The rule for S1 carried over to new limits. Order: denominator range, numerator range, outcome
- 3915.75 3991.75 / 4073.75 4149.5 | 1.15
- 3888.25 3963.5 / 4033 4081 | 1.27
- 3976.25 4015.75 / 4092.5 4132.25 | 0.82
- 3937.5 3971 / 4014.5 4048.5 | 1.49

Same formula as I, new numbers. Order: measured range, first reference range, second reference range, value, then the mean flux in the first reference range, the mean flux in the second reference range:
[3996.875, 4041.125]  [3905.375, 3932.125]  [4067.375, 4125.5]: -0.226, 22.9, 21.7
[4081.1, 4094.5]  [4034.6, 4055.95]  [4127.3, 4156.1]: 0.166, 27.1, 25.6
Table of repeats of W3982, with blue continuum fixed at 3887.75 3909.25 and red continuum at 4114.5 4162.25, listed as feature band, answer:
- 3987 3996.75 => -2.3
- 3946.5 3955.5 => -0.6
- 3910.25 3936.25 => -2.7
